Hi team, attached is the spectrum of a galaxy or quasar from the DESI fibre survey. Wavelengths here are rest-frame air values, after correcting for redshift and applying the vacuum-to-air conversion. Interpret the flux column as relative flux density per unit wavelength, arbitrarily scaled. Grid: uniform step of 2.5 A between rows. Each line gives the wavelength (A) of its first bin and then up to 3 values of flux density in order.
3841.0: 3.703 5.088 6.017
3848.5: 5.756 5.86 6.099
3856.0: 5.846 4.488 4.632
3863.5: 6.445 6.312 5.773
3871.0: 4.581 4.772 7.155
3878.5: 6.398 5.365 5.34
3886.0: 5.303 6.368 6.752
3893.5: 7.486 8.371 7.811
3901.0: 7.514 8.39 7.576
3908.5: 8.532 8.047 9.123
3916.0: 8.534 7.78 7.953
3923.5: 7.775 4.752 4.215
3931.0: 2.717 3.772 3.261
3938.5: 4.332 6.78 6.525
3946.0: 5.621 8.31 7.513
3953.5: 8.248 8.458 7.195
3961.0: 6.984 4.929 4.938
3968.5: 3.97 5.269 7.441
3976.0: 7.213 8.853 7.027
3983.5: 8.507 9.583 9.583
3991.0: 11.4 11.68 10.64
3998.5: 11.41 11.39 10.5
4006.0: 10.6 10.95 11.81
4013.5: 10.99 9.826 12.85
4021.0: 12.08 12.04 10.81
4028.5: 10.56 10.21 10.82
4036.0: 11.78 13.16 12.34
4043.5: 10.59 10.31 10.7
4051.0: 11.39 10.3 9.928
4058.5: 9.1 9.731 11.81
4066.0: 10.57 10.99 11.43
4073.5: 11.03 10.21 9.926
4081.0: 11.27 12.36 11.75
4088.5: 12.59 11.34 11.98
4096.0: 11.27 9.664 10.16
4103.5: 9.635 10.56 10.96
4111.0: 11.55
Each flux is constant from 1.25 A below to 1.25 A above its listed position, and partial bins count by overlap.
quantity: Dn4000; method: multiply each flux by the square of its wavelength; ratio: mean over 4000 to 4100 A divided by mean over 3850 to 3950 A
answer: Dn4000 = 1.89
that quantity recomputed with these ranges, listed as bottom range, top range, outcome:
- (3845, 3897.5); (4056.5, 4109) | 2.02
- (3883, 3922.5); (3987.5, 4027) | 1.55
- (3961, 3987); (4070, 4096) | 1.78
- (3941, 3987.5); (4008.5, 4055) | 1.65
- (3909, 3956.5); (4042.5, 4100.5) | 1.79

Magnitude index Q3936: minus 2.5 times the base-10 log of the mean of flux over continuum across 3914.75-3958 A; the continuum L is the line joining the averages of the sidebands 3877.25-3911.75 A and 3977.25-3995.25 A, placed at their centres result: 0.29 mag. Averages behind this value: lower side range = 7.08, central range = 6.28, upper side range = 9.55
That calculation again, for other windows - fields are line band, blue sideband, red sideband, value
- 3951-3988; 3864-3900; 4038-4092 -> 0.20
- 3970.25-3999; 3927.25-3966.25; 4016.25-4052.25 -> -0.09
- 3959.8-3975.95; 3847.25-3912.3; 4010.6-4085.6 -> 0.48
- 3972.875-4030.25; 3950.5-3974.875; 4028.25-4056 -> -0.19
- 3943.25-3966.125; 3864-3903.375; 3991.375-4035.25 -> 0.27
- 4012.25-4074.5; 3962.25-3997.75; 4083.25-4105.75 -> -0.14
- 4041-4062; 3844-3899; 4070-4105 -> -0.02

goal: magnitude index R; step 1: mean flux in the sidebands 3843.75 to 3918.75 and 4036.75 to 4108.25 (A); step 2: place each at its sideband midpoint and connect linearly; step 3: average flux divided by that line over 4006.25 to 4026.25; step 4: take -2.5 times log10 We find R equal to -0.18 mag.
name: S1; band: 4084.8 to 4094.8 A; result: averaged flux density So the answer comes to 11.9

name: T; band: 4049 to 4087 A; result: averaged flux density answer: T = 10.8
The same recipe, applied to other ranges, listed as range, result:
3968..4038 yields 10.1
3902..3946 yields 6.46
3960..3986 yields 6.66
